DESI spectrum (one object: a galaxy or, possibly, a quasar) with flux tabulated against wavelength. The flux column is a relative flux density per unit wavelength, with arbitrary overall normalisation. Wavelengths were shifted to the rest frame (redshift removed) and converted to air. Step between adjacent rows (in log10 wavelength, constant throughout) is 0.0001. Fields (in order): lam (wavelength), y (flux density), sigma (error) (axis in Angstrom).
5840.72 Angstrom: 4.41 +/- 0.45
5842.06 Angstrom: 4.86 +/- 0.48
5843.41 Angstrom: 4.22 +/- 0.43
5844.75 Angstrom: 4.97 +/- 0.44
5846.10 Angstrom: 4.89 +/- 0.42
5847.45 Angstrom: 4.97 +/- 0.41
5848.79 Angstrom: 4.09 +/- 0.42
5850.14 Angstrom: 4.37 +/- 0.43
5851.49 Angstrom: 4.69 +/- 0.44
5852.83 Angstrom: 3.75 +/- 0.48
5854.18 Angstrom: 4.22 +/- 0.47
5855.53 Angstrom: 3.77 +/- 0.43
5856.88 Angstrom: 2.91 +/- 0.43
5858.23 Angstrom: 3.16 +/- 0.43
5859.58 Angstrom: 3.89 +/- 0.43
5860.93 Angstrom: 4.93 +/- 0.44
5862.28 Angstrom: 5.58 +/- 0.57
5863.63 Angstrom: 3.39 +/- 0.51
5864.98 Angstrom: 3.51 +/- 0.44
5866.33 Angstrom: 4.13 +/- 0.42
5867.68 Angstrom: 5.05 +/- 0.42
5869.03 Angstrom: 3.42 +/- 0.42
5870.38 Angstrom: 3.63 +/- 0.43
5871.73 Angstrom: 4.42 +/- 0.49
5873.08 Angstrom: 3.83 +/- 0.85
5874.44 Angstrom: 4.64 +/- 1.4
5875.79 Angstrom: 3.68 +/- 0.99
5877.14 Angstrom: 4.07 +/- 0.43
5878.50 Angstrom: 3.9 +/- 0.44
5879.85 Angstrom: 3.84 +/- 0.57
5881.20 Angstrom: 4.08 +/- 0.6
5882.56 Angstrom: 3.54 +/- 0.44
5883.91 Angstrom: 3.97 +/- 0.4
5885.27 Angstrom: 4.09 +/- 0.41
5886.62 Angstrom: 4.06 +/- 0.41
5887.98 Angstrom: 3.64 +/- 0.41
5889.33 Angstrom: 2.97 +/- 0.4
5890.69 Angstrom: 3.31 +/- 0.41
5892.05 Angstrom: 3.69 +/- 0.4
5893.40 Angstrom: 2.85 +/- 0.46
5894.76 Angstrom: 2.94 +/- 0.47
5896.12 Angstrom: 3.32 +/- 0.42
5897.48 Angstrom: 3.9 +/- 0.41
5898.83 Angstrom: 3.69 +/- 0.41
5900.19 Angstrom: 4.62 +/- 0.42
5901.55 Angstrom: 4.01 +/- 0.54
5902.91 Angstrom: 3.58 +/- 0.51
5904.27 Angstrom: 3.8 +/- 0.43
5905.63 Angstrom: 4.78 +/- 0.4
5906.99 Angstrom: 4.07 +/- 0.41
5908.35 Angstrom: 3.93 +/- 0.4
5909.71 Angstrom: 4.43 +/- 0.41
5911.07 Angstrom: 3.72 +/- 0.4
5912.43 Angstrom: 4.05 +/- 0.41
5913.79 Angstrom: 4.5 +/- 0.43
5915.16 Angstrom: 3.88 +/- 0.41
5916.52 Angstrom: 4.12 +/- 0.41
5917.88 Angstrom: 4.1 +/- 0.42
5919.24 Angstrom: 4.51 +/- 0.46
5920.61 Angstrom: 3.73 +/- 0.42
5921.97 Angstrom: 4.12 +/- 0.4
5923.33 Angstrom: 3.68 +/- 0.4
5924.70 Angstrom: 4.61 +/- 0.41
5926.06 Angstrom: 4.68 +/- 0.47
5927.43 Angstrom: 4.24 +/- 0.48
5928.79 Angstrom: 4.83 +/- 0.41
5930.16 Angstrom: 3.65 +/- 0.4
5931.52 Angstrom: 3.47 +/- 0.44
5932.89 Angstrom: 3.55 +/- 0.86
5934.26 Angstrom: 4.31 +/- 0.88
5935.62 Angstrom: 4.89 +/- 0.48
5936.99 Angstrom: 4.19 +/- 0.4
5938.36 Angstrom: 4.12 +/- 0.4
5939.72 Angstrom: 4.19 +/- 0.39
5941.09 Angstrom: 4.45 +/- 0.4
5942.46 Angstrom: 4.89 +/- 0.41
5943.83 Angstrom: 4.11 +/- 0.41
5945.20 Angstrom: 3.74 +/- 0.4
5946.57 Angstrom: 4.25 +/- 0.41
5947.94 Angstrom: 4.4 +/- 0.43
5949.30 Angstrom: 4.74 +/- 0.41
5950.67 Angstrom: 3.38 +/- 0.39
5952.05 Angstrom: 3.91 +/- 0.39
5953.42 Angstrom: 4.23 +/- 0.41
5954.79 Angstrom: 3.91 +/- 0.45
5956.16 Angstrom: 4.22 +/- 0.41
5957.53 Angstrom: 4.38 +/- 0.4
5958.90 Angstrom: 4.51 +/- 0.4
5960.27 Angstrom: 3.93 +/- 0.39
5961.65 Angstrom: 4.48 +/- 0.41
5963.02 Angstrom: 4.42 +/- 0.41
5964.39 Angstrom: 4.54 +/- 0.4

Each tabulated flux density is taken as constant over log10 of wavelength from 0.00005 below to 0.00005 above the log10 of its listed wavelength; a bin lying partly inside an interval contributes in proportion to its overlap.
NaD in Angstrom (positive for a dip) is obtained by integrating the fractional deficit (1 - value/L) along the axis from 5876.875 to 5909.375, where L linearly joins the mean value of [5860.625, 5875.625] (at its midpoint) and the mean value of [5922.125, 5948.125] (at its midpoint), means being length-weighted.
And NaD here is 3.3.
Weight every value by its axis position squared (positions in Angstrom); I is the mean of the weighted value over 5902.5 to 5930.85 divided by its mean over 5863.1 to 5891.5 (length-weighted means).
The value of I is 1.1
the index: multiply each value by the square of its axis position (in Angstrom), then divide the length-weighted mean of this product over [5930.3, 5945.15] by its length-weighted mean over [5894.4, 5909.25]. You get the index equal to 1.1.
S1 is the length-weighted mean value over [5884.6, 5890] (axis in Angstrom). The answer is 3.7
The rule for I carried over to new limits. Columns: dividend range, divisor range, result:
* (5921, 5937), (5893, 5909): 1.11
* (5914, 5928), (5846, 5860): 1.06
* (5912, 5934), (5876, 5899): 1.14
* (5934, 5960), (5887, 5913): 1.15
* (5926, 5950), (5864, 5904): 1.14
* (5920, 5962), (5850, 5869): 1.06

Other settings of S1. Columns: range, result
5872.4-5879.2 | 4.02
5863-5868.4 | 4.02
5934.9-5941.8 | 4.37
